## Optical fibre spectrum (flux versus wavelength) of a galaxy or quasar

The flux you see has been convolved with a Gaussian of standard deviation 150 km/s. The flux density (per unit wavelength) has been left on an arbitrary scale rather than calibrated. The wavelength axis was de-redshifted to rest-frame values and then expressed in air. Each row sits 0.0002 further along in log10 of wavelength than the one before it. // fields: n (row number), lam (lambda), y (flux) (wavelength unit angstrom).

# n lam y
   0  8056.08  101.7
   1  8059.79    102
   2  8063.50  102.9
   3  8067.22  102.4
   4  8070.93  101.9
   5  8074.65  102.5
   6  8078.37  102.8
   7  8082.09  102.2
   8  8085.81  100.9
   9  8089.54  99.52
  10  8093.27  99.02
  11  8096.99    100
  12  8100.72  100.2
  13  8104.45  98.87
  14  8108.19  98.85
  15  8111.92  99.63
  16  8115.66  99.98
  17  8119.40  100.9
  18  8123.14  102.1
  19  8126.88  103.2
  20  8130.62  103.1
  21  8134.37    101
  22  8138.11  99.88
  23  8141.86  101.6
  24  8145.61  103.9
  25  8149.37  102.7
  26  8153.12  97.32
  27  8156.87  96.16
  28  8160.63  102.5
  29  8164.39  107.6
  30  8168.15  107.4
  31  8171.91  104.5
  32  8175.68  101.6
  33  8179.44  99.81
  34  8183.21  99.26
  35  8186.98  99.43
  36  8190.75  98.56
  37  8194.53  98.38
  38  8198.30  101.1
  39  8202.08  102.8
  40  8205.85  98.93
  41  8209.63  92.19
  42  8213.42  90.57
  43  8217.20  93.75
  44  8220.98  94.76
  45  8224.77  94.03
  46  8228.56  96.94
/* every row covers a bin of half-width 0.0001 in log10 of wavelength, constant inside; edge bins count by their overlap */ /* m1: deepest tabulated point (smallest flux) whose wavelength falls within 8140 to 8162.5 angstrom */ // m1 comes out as 96.16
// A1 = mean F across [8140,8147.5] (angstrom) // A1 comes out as 103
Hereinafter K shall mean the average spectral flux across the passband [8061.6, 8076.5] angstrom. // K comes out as 102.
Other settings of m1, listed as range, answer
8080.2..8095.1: 99.02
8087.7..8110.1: 98.85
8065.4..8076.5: 101.9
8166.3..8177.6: 101.6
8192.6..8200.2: 98.38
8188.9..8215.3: 90.57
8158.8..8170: 102.5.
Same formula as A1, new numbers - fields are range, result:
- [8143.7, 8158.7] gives 100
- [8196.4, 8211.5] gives 98.8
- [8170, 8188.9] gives 101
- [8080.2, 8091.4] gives 101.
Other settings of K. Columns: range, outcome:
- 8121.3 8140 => 102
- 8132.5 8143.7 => 101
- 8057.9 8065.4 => 102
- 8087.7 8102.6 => 99.7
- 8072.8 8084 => 103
